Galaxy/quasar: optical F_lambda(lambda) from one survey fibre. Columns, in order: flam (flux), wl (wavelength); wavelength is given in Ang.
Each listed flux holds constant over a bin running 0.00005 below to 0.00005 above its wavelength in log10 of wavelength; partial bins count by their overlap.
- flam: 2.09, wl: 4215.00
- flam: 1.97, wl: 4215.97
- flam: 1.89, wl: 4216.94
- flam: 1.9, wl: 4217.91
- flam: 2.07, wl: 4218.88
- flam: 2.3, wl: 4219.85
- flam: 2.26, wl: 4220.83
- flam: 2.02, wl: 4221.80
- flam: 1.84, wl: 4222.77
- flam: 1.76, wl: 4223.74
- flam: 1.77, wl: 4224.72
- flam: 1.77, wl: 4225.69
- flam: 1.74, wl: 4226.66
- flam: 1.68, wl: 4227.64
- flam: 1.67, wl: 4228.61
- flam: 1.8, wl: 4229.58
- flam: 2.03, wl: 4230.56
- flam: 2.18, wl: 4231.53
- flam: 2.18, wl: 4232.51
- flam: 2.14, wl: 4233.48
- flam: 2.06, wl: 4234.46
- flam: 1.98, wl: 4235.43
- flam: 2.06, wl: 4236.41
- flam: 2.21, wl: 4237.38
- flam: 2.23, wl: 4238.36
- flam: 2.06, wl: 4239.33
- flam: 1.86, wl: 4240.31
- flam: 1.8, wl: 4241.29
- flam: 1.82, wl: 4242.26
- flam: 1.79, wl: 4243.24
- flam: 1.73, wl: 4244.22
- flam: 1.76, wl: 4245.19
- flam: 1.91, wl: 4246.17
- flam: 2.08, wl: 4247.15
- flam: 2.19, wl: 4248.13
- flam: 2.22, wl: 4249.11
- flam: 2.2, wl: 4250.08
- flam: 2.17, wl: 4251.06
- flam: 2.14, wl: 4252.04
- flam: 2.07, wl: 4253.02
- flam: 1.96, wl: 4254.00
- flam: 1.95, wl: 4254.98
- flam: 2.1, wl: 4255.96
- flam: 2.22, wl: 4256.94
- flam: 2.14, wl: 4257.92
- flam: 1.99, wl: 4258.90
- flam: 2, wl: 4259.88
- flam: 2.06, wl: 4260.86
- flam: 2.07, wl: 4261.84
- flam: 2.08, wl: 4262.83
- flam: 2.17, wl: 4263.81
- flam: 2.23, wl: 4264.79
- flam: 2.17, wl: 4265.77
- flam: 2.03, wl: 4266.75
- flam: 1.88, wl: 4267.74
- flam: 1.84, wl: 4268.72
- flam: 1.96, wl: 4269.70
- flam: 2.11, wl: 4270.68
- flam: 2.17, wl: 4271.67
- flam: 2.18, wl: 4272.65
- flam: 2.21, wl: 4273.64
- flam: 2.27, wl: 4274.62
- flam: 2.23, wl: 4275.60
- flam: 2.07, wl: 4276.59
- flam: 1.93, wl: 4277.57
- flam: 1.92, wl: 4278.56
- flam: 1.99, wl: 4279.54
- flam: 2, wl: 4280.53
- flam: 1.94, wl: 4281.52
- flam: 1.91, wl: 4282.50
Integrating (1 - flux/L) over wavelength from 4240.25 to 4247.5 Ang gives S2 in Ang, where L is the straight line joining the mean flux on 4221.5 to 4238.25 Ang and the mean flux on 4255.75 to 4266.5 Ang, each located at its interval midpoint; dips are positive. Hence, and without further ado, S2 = 0.6 Ang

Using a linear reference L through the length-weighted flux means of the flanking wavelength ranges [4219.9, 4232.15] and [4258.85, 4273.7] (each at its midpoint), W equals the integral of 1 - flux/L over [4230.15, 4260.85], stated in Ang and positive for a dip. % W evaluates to -1.0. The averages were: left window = 1.89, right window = 2.07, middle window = 2.04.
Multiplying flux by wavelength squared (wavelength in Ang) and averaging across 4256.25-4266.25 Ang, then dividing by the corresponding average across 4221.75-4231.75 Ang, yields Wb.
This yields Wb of 1.2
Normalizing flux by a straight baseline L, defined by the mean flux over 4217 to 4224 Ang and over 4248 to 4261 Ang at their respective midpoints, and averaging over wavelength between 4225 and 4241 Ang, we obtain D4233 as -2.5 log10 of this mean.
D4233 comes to 0.04 mag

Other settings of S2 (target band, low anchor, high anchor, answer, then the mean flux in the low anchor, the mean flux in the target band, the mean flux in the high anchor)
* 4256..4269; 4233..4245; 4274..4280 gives -0.2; 1.97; 2.07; 2.07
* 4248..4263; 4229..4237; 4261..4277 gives -0.1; 2.05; 2.1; 2.1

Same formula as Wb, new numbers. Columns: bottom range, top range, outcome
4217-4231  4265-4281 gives 1.11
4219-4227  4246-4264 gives 1.09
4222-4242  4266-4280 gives 1.08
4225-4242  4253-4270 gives 1.06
